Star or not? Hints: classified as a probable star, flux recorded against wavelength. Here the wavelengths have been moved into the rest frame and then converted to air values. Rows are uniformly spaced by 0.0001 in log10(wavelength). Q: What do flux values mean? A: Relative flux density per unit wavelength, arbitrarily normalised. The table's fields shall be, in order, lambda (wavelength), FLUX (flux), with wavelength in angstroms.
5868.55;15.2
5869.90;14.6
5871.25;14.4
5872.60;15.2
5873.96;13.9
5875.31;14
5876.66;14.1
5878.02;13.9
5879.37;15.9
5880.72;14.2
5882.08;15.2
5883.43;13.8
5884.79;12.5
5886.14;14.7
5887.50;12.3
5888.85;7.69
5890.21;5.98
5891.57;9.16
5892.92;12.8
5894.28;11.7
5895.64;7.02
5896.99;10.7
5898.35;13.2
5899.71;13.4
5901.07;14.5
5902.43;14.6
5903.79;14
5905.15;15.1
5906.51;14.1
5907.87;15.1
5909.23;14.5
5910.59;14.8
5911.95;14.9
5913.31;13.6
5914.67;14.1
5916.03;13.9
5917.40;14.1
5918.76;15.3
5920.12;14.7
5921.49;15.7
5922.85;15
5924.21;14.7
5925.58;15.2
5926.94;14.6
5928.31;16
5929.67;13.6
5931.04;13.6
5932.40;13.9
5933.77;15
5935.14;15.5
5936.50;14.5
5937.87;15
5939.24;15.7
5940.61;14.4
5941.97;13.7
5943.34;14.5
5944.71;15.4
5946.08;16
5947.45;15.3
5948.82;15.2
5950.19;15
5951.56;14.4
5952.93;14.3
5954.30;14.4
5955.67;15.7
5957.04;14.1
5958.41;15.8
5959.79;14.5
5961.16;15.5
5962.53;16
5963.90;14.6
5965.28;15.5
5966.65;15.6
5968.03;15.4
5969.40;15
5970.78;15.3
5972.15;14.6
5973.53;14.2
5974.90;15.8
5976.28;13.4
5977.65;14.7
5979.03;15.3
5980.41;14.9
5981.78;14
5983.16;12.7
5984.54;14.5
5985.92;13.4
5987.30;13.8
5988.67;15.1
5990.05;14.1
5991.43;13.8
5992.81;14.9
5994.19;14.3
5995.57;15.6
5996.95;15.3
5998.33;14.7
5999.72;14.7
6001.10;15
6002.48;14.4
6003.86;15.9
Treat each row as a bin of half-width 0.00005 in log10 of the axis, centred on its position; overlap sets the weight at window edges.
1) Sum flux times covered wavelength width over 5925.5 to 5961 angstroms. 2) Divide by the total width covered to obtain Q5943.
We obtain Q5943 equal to 14.8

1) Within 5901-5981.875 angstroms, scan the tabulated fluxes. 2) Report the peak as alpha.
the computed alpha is 16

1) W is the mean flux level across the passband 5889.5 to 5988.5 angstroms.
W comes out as 14.3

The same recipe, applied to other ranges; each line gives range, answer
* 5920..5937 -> 14.8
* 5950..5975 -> 15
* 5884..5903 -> 11.4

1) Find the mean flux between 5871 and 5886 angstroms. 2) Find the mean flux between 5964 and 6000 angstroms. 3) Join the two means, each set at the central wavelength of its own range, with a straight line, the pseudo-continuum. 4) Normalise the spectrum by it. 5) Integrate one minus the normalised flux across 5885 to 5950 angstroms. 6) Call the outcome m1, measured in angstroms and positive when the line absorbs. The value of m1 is 2.8 angstroms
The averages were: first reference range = 14.3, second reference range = 14.6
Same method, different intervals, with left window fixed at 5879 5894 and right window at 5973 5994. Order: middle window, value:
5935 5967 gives -3.39 angstroms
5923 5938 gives -1.81 angstroms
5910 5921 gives -1.44 angstroms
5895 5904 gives -0.01 angstroms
